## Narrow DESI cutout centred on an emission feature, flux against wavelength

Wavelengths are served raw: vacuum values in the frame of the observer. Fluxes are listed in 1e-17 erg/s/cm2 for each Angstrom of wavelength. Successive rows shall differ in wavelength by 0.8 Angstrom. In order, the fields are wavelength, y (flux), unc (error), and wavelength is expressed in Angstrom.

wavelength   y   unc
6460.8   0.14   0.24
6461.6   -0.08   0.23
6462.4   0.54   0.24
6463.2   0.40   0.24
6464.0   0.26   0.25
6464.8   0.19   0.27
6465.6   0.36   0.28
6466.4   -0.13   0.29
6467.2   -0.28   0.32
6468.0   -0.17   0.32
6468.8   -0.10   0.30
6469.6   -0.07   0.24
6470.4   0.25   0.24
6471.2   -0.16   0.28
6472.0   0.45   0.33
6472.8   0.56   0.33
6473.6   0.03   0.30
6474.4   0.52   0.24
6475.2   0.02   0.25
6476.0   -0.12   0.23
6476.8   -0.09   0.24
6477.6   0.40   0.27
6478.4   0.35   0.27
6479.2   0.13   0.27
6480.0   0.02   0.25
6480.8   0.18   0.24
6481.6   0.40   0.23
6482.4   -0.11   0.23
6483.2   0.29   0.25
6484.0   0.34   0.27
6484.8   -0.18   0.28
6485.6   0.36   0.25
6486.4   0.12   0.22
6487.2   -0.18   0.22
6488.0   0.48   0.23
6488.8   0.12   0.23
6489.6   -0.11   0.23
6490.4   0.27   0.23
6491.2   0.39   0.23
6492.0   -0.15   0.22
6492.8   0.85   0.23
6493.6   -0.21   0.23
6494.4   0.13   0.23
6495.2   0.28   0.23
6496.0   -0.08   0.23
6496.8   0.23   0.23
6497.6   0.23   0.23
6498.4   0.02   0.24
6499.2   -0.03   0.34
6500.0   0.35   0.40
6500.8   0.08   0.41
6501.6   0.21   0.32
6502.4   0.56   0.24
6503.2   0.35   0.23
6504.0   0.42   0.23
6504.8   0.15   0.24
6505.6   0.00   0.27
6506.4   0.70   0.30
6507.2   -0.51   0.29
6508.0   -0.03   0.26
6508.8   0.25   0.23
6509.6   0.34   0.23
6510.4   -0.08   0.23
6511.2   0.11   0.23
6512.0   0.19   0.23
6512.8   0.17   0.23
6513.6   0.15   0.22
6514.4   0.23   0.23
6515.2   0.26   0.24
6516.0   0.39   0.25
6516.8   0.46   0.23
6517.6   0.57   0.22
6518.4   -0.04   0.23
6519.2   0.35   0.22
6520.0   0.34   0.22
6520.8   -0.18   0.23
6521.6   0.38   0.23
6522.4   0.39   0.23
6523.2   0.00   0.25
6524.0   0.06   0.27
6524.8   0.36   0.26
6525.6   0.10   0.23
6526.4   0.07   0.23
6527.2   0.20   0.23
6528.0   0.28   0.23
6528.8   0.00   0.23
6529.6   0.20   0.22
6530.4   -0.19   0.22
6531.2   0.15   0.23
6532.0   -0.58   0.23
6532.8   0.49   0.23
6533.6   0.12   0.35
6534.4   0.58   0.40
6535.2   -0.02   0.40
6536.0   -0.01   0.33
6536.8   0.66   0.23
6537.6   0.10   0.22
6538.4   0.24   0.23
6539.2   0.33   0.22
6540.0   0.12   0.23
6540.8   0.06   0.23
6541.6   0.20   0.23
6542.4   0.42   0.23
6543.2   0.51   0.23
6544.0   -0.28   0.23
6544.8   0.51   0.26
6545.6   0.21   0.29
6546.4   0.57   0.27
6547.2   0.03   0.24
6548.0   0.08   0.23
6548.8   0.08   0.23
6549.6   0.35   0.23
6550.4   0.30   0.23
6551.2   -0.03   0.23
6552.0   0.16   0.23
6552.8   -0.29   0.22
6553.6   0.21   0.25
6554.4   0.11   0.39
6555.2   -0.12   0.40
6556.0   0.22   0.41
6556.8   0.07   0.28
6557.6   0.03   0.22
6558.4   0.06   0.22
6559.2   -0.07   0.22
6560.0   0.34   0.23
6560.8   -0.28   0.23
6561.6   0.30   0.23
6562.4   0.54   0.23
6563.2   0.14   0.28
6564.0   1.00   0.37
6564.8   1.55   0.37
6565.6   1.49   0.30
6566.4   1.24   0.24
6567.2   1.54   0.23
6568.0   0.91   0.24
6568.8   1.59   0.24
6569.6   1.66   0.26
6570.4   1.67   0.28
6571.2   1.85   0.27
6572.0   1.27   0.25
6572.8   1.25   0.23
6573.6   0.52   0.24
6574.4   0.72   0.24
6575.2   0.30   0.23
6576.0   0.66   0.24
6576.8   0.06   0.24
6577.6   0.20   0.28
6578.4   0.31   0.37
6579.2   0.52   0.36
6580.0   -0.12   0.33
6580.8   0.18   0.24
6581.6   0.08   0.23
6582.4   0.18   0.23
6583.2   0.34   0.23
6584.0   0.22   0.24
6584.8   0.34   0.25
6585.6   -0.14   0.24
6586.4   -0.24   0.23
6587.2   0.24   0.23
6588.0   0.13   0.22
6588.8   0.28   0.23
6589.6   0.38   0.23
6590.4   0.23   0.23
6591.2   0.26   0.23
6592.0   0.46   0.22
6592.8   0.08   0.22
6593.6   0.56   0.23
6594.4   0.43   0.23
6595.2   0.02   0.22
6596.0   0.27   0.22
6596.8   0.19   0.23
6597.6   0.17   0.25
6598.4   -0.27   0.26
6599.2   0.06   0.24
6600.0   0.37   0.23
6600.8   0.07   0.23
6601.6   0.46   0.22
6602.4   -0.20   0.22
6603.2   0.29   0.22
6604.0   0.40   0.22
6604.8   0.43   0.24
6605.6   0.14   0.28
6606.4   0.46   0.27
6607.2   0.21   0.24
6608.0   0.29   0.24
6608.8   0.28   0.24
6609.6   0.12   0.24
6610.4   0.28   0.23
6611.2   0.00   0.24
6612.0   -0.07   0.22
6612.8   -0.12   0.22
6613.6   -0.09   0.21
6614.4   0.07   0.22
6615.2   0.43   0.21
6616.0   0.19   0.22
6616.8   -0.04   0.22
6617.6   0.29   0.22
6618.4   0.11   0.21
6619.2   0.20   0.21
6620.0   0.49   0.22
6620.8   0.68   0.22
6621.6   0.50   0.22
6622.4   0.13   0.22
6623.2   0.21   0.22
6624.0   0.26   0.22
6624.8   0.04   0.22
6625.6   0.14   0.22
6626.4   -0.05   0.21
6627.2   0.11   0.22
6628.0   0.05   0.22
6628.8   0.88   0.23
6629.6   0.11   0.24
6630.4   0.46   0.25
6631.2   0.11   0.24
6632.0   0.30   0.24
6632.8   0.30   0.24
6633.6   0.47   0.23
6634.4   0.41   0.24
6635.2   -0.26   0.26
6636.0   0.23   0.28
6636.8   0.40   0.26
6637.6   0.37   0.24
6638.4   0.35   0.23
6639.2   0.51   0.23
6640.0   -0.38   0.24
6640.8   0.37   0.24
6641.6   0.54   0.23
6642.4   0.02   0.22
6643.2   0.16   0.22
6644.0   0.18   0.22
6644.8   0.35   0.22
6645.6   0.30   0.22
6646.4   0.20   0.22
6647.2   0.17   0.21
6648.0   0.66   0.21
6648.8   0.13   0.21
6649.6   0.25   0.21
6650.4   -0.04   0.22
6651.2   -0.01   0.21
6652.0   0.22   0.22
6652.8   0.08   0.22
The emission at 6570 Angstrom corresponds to [O II] 3727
